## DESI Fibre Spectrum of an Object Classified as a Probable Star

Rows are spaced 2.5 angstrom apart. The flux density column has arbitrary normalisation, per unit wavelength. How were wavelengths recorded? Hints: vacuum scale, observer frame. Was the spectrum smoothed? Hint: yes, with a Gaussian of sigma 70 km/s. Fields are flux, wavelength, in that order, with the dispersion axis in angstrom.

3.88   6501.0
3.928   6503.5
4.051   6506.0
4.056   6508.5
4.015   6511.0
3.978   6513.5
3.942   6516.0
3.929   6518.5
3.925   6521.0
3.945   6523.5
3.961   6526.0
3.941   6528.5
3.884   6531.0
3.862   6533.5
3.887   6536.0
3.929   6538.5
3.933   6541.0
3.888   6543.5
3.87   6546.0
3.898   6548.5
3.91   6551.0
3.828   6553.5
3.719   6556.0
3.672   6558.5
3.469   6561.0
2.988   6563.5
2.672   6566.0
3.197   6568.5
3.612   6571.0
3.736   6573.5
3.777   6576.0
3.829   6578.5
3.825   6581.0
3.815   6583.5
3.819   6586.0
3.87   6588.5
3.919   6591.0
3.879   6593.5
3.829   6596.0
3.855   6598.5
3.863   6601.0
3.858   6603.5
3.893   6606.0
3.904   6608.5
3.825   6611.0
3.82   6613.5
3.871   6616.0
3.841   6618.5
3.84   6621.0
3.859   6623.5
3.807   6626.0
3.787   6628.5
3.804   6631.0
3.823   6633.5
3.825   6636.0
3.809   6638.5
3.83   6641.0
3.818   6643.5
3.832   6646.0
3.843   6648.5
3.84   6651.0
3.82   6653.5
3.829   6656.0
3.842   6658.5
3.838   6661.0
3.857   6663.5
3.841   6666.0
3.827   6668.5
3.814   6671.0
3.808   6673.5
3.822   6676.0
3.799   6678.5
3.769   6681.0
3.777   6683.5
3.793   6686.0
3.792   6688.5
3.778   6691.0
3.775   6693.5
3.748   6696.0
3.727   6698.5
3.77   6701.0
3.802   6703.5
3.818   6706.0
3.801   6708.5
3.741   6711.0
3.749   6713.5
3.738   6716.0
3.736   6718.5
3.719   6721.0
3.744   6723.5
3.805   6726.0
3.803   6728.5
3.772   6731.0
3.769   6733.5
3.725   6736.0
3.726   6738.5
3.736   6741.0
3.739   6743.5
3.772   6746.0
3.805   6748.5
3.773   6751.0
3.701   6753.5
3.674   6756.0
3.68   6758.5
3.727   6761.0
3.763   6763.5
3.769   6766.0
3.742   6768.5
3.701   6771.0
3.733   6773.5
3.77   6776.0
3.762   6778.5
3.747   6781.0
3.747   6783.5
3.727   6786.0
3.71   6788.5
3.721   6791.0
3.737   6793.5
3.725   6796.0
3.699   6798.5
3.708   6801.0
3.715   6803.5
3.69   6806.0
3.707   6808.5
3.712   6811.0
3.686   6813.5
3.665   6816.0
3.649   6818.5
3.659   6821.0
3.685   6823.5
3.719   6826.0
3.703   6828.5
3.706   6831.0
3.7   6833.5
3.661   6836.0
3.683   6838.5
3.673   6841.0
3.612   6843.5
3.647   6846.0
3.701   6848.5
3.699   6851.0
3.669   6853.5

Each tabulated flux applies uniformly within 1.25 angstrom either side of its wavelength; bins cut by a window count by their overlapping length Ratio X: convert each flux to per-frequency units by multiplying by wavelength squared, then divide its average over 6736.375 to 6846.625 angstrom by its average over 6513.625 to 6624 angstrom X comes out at 1.0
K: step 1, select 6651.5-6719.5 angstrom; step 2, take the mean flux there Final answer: 3.79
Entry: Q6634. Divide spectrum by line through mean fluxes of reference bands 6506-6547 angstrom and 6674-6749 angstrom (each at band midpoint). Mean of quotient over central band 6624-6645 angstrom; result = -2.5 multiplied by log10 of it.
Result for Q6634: 0.01 mag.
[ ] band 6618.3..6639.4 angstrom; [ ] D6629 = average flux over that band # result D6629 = 3.82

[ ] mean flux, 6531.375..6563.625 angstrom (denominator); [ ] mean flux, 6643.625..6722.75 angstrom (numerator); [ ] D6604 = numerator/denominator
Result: 1.00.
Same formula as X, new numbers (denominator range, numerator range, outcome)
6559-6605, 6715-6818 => 1.08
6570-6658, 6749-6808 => 1.02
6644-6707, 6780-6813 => 1.01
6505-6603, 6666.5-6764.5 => 1.04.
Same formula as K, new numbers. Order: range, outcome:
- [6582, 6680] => 3.84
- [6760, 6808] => 3.73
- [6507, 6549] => 3.93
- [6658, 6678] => 3.83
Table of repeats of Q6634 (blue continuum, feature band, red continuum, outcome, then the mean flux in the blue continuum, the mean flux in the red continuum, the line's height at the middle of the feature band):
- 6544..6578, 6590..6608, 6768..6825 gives -0.079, 3.58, 3.71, 3.6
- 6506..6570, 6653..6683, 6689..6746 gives -0.016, 3.78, 3.76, 3.77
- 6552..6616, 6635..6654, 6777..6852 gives -0.036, 3.7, 3.7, 3.7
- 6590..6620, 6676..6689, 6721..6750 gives 0.004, 3.86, 3.76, 3.8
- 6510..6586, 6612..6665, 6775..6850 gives -0.026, 3.76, 3.7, 3.74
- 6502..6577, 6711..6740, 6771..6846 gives -0.007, 3.78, 3.7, 3.73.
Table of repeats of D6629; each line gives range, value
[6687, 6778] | 3.75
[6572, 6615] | 3.84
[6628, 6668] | 3.83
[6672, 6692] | 3.79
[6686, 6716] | 3.77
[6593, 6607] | 3.86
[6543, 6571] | 3.55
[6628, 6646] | 3.82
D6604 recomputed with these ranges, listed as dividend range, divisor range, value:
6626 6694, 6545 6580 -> 1.06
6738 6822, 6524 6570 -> 1.01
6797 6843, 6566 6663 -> 0.97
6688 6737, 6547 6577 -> 1.06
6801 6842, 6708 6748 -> 0.98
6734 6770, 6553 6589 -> 1.04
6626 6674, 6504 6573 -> 1.01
